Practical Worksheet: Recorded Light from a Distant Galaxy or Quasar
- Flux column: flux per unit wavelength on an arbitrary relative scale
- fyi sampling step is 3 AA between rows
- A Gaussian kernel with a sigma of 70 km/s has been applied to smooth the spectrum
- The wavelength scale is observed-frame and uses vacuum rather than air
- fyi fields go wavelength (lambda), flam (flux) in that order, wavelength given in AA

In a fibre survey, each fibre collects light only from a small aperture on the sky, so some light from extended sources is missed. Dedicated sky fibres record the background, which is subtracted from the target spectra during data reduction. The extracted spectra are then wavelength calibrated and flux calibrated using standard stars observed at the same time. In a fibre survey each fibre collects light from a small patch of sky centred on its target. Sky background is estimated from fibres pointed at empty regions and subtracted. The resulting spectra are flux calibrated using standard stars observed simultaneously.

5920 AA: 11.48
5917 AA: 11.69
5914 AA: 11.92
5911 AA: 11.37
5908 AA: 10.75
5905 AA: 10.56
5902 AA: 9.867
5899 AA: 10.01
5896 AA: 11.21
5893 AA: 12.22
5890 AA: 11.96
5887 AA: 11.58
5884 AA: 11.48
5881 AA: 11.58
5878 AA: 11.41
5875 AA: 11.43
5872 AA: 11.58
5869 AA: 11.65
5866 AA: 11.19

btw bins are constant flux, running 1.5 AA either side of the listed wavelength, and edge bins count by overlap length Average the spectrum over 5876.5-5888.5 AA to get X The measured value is 11.5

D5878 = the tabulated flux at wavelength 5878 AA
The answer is 11.41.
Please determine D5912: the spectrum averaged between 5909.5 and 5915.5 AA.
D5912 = 11.6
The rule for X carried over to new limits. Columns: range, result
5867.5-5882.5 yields 11.5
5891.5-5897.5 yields 11.7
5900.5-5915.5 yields 10.9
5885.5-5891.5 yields 11.8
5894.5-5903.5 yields 10.4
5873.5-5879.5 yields 11.4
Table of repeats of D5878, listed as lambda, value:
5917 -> 11.69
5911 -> 11.37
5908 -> 10.75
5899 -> 10.01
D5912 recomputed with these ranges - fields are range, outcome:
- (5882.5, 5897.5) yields 11.7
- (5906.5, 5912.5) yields 11.1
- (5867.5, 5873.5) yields 11.6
